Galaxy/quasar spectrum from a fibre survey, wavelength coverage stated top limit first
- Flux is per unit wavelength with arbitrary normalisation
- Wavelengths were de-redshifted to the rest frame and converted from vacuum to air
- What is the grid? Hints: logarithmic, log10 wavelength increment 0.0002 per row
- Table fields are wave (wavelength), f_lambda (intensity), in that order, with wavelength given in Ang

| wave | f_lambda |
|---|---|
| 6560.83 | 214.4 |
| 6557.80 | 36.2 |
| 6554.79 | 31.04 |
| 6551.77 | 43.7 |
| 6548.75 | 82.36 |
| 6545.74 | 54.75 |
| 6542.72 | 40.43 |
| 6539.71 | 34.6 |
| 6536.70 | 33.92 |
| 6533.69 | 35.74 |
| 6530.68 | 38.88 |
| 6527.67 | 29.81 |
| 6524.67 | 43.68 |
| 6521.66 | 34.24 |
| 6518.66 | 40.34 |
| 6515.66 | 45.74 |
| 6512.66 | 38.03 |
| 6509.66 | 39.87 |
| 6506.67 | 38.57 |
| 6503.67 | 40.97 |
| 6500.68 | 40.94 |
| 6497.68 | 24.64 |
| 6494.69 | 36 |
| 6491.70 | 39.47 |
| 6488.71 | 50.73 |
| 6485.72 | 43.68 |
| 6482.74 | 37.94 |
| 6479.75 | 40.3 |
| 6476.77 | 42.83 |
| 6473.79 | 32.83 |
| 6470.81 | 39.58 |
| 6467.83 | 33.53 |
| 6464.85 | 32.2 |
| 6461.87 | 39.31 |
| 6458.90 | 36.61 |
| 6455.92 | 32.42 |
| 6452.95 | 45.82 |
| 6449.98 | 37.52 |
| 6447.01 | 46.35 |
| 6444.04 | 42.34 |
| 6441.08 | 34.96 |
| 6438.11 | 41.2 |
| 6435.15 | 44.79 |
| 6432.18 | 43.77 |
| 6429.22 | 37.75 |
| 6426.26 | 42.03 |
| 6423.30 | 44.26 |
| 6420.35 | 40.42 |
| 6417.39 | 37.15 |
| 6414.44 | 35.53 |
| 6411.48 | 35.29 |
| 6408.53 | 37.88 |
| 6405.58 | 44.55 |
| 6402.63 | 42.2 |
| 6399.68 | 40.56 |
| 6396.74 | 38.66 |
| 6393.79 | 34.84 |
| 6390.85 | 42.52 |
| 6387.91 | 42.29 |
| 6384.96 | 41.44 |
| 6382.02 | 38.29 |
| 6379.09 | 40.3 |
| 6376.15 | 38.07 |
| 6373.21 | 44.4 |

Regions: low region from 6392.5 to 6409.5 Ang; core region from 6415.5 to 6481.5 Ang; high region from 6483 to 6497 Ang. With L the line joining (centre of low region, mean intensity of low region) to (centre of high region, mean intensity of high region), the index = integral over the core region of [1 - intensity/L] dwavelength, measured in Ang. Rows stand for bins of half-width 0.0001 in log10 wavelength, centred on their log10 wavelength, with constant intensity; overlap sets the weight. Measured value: 1.8 Ang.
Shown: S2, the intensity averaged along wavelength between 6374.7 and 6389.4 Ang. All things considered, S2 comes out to 40.1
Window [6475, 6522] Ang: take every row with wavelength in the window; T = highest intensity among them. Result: 50.73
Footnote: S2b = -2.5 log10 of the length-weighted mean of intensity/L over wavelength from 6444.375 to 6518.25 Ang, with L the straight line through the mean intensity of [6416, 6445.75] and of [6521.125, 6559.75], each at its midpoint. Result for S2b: 0.08 mag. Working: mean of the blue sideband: 40.9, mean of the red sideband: 43.6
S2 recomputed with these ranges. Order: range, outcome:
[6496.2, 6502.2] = 32.8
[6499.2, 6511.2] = 40.1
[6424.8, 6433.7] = 41.2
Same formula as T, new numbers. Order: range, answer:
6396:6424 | 44.55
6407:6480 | 46.35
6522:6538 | 43.68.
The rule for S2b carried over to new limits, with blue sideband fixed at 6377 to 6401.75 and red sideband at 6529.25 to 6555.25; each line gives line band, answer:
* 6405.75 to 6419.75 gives 0.087 mag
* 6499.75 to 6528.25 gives 0.107 mag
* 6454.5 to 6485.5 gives 0.144 mag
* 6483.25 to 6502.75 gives 0.099 mag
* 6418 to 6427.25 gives -0.024 mag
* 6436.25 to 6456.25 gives 0.025 mag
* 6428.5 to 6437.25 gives -0.032 mag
